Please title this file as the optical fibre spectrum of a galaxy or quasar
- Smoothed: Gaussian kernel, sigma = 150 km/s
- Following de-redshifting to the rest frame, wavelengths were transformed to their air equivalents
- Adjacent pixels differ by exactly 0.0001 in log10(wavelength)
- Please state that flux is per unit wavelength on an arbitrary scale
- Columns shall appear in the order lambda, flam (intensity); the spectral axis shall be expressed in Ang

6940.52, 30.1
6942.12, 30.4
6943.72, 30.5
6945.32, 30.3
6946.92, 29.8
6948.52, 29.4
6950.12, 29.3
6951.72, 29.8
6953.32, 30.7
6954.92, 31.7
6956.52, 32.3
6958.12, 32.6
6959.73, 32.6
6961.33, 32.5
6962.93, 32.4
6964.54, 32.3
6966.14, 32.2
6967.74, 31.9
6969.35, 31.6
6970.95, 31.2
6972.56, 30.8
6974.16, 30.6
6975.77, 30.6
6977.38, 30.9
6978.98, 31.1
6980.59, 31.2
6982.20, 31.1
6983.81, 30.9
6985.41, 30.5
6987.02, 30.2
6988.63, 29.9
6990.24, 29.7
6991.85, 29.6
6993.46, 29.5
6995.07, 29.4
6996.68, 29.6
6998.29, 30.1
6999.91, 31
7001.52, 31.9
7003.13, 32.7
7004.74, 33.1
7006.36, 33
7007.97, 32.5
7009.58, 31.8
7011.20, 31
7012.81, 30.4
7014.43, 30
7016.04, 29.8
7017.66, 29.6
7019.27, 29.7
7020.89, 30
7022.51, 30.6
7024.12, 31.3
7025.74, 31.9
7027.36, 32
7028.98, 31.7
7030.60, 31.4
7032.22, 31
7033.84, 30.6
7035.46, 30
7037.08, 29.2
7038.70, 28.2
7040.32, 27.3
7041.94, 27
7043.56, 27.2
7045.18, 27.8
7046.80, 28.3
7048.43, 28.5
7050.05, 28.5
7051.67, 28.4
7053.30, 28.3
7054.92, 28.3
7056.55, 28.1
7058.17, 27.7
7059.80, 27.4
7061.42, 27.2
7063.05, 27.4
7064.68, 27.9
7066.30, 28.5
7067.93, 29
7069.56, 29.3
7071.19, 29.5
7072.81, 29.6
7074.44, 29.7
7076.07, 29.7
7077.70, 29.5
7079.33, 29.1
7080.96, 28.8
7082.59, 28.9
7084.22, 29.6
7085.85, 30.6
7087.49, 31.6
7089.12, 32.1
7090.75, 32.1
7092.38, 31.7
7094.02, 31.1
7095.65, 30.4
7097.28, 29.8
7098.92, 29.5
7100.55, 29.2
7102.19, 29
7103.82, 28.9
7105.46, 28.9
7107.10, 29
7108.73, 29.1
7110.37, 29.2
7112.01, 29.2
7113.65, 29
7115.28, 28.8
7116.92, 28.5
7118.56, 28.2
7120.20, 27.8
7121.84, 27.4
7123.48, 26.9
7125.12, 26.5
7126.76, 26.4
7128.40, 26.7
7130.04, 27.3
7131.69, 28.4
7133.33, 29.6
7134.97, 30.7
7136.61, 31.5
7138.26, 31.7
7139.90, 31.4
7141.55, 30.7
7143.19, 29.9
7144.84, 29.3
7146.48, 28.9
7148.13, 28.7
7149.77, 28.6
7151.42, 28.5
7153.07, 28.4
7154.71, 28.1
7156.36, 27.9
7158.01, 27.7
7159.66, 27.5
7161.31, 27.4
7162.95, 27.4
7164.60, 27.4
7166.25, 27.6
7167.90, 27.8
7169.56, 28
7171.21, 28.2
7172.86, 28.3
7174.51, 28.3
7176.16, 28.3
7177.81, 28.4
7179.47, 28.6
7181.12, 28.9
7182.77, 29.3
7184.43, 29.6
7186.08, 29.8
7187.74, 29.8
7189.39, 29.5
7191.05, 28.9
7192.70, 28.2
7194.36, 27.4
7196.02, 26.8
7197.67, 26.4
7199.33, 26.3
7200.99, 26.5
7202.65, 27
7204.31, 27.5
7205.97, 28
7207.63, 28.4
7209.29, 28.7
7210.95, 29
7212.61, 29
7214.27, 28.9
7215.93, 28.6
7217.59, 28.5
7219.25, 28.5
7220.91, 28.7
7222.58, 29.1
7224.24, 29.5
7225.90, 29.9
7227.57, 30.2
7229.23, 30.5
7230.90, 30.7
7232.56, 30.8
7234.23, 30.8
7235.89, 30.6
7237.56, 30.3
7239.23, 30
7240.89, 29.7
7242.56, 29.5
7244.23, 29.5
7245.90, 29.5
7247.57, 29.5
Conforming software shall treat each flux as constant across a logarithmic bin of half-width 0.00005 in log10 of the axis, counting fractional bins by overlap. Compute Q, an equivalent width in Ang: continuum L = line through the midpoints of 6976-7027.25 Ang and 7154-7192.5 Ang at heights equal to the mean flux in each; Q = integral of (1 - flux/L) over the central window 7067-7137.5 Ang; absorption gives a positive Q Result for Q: 0.3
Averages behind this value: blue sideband 30.8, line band 29.2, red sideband 28.4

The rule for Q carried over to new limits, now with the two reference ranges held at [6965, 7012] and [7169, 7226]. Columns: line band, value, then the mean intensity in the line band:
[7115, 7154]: 0.6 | 28.8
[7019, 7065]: 2.0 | 29.1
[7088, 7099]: -0.5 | 31.1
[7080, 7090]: -0.1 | 30.3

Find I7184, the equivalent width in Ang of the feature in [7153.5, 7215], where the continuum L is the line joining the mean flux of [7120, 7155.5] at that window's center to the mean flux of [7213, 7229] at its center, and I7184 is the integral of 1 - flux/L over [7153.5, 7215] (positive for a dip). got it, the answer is 1.9 Ang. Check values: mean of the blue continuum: 28.8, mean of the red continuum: 29.2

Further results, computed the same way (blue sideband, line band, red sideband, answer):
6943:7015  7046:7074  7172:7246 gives 1.8 Ang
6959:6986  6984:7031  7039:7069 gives -1.4 Ang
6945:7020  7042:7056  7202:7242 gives 1.1 Ang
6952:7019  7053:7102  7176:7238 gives 1.2 Ang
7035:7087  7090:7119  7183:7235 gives -0.9 Ang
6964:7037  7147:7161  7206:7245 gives 0.8 Ang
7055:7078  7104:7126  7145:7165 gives 0.0 Ang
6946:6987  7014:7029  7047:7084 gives -0.4 Ang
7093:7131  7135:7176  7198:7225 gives -0.5 Ang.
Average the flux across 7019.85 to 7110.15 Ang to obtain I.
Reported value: 29.4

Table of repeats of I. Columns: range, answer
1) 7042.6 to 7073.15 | 28.2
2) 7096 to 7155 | 28.9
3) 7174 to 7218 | 28.3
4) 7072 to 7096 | 30.3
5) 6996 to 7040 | 30.9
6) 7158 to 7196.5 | 28.3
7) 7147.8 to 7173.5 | 28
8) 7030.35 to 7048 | 28.8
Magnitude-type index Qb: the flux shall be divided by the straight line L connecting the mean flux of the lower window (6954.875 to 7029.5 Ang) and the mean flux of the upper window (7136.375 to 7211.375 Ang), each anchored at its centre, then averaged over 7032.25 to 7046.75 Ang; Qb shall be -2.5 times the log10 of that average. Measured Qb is 0.07 mag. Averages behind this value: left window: 31.1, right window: 28.5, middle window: 28.6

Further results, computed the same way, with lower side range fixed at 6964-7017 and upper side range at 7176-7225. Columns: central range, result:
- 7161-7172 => 0.04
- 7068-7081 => 0.02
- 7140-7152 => -0.01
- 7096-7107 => 0.01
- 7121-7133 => 0.08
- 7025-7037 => -0.02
